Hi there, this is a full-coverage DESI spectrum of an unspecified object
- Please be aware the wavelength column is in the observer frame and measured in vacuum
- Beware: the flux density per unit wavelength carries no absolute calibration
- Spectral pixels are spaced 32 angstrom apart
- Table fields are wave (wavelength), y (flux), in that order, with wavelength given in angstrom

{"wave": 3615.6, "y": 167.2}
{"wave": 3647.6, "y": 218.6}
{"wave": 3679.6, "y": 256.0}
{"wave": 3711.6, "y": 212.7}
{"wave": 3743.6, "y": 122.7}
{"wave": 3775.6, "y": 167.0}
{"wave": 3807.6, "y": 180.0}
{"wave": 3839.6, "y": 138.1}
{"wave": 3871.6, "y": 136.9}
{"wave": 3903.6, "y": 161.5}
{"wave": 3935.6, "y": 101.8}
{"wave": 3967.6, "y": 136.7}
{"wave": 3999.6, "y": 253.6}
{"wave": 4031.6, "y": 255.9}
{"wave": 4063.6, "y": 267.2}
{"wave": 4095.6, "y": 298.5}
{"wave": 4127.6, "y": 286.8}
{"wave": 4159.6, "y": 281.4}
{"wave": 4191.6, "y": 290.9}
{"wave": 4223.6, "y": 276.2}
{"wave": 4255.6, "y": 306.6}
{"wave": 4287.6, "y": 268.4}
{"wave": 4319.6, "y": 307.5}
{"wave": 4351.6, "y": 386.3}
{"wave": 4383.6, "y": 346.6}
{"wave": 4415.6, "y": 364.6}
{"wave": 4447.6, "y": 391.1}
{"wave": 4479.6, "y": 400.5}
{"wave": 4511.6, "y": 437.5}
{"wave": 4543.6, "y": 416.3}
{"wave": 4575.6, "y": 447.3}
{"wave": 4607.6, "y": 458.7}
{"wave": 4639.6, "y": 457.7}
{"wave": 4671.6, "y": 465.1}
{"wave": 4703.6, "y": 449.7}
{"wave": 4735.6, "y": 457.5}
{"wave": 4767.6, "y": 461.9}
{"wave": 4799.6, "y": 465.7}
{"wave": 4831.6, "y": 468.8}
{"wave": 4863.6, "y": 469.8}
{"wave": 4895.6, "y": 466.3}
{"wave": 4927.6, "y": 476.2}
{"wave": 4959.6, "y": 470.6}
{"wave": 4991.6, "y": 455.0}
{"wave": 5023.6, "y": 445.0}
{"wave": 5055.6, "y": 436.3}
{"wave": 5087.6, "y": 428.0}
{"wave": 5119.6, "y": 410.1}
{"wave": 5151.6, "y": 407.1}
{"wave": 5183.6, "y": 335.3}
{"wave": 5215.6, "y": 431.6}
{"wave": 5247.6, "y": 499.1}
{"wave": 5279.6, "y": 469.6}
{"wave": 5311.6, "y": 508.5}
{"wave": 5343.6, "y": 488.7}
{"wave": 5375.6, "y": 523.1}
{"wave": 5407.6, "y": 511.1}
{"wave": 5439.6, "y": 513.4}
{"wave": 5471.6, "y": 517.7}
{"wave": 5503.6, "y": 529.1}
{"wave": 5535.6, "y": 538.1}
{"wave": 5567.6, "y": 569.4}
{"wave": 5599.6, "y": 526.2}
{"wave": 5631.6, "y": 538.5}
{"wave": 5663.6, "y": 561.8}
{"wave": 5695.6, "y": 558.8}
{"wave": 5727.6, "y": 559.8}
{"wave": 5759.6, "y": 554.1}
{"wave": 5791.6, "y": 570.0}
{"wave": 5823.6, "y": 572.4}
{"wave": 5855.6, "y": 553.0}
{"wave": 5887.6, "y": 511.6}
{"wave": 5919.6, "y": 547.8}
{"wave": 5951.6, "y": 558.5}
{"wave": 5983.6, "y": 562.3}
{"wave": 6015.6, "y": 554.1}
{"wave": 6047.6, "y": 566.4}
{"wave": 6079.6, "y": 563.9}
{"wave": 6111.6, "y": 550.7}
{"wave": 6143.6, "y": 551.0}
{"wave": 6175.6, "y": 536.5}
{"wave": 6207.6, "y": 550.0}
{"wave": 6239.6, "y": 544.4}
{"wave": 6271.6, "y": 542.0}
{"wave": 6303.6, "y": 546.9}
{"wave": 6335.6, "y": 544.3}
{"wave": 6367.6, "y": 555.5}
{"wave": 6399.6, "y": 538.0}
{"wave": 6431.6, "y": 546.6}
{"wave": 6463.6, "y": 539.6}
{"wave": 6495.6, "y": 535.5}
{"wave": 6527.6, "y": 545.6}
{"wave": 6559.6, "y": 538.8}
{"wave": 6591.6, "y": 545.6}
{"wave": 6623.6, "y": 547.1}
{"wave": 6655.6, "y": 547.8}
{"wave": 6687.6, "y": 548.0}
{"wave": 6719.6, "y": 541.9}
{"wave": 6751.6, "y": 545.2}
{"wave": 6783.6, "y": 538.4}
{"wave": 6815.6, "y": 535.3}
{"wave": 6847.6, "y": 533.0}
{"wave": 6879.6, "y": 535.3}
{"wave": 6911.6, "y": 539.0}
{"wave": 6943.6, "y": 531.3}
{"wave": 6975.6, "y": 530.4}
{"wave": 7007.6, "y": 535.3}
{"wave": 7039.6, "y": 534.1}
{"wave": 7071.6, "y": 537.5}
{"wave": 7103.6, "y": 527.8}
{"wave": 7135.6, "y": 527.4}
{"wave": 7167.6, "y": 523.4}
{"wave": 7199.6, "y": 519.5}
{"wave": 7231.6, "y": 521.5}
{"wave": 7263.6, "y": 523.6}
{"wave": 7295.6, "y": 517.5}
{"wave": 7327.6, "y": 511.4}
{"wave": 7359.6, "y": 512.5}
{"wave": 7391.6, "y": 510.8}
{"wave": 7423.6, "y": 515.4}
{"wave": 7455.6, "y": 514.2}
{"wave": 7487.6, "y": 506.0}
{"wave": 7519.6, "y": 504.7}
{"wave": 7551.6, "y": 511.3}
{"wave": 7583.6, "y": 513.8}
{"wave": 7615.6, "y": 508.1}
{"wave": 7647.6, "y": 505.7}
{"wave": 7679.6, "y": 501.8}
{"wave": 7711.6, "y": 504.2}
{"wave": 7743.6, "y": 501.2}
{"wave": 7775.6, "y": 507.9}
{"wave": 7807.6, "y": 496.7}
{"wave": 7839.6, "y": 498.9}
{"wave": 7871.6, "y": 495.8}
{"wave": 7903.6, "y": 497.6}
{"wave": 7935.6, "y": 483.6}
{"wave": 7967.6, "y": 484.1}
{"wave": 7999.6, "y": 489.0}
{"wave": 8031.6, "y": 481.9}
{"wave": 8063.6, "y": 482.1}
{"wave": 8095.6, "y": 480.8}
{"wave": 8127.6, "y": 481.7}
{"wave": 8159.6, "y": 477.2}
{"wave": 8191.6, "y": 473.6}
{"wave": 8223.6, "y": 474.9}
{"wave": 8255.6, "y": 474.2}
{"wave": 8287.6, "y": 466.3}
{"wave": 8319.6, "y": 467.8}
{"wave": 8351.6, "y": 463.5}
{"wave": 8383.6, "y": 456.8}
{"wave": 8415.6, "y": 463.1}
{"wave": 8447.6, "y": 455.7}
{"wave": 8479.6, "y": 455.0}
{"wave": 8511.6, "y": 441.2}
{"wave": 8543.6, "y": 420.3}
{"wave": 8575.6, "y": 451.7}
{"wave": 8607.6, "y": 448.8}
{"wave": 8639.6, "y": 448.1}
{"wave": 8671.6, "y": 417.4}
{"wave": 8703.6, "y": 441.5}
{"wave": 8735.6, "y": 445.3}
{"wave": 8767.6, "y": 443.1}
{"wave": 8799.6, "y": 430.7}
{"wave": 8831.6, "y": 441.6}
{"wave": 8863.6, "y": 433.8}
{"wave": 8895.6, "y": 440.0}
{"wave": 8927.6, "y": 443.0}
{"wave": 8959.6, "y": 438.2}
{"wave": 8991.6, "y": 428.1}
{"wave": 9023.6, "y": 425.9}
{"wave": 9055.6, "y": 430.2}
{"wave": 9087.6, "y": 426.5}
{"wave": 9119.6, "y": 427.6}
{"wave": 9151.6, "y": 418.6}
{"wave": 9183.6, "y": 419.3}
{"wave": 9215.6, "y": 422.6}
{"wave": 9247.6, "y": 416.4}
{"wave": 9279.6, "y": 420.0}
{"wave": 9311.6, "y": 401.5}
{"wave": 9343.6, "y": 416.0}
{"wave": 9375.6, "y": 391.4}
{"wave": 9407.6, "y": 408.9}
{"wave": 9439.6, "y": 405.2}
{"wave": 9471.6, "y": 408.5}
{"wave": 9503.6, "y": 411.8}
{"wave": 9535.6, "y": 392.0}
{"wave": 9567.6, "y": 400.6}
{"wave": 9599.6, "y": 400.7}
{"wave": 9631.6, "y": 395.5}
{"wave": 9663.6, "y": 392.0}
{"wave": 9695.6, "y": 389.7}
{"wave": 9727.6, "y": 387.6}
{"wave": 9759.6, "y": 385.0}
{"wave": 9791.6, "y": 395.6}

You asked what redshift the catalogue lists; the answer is 0.00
